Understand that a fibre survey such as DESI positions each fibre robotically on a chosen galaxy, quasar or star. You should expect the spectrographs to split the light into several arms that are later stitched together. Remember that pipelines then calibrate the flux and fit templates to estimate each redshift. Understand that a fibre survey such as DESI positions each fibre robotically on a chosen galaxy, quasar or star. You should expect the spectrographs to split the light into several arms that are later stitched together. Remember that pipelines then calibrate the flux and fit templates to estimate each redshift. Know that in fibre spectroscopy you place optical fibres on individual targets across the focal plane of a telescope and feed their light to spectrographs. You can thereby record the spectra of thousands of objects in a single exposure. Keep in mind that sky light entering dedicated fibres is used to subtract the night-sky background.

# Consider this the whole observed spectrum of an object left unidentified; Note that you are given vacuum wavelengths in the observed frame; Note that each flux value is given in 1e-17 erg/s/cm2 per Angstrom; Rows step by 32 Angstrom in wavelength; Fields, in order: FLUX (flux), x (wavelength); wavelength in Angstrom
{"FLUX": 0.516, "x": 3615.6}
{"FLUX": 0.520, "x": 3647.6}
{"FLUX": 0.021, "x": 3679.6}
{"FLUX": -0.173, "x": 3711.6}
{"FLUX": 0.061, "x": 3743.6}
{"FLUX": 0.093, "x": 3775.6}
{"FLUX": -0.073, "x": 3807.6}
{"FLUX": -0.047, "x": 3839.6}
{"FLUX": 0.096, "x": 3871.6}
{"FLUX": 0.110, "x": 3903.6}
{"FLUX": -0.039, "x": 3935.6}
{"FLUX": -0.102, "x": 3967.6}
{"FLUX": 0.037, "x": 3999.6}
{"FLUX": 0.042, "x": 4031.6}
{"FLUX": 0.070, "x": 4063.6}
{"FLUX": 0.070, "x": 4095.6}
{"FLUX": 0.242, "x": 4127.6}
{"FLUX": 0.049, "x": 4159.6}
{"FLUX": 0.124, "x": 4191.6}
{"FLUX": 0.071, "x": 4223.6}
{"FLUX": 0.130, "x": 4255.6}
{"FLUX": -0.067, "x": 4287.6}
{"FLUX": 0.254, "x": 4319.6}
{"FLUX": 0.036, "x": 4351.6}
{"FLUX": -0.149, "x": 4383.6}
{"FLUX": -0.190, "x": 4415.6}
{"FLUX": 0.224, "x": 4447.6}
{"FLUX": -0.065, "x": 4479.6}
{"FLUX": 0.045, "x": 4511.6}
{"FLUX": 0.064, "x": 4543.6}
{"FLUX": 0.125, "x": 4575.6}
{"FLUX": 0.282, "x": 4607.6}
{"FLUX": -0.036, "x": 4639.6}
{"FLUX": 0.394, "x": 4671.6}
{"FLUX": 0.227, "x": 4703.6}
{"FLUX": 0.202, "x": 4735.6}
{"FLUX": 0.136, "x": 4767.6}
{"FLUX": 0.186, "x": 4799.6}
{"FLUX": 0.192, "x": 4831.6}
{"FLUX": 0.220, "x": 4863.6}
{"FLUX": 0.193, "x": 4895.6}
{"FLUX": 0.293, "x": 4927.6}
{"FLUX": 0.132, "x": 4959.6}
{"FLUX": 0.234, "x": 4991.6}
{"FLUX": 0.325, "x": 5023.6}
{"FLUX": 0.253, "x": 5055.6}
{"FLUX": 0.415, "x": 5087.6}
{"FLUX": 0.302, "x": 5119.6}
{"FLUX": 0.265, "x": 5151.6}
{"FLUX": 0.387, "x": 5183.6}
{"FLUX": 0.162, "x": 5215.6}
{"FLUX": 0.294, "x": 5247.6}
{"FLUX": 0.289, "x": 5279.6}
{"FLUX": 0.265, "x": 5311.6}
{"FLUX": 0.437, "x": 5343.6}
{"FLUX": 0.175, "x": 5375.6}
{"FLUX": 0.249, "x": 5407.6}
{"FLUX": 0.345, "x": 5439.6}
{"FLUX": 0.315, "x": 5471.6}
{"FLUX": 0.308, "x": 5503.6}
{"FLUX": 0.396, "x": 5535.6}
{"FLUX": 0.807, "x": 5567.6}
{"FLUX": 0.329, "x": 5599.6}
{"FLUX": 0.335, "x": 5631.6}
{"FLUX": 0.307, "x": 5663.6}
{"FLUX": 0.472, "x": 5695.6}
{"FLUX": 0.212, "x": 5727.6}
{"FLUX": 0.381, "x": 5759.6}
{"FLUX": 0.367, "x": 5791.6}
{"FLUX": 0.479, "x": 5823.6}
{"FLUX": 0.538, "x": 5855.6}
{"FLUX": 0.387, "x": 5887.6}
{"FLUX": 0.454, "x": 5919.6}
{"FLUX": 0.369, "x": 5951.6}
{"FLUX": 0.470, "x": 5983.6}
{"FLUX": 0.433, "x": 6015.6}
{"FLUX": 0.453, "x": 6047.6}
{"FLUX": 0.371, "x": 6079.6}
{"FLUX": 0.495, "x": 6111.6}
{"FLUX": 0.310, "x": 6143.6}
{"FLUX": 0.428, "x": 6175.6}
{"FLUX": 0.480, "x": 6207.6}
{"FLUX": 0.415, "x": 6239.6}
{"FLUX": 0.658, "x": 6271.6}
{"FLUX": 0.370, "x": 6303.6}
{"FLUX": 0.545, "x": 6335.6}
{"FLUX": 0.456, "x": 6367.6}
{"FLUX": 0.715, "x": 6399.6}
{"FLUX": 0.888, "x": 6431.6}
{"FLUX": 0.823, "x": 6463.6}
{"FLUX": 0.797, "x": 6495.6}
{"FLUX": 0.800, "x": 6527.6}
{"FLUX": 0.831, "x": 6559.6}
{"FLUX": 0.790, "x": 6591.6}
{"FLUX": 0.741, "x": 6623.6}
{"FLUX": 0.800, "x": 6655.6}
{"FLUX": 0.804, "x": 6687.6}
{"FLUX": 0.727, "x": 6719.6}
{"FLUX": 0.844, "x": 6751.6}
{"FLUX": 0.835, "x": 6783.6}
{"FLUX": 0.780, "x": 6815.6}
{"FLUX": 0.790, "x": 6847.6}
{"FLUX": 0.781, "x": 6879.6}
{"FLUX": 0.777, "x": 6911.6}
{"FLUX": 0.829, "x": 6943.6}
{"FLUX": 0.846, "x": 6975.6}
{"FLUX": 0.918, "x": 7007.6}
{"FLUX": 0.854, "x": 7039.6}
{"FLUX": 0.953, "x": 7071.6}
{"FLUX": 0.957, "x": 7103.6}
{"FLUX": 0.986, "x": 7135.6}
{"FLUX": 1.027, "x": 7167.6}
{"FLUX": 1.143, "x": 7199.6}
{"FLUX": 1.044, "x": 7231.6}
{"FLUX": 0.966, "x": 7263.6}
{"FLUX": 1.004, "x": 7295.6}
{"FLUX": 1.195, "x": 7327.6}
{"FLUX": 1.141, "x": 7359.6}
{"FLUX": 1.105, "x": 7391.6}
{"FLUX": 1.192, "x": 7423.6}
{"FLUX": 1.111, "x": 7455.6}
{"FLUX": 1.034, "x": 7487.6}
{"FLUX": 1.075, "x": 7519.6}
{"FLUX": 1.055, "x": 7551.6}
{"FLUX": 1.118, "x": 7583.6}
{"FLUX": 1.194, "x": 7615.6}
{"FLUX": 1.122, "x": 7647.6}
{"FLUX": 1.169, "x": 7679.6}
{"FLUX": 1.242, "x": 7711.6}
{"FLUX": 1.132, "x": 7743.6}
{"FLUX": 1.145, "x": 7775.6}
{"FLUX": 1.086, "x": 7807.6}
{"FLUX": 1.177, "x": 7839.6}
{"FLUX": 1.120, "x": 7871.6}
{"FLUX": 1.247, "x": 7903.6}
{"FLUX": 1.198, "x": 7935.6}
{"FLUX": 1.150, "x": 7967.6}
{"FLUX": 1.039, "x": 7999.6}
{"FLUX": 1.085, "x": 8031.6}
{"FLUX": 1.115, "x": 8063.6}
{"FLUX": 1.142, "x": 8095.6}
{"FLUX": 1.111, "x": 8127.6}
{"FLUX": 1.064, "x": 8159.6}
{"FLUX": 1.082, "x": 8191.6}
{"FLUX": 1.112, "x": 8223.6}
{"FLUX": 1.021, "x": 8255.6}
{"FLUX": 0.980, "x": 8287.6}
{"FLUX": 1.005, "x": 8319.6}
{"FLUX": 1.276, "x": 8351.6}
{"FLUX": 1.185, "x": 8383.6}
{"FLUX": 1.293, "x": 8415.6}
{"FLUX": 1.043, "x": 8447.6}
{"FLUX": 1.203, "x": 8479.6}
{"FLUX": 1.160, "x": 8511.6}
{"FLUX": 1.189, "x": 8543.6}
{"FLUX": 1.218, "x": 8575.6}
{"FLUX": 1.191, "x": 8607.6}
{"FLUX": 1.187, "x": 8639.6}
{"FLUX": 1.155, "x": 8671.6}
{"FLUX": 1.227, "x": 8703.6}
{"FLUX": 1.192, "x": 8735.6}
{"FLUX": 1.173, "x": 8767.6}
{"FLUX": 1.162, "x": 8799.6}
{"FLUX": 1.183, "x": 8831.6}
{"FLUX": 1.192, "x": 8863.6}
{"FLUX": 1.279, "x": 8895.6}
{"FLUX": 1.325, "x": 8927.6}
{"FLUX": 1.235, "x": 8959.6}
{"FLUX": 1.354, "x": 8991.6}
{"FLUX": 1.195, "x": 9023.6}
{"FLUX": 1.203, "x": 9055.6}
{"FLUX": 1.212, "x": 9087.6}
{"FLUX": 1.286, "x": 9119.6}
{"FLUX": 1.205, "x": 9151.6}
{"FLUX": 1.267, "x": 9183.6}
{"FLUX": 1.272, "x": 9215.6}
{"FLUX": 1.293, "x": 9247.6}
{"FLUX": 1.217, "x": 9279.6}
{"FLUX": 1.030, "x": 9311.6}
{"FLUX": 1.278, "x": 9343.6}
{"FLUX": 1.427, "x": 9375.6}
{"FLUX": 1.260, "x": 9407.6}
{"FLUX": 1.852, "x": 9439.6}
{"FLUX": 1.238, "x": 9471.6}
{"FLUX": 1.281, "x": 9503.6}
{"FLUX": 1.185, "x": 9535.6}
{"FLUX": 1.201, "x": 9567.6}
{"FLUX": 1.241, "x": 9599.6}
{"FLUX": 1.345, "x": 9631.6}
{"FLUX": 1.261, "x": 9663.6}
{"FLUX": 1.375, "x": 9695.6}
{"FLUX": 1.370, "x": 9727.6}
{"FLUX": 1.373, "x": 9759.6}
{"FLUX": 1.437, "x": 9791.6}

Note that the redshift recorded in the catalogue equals 0.60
